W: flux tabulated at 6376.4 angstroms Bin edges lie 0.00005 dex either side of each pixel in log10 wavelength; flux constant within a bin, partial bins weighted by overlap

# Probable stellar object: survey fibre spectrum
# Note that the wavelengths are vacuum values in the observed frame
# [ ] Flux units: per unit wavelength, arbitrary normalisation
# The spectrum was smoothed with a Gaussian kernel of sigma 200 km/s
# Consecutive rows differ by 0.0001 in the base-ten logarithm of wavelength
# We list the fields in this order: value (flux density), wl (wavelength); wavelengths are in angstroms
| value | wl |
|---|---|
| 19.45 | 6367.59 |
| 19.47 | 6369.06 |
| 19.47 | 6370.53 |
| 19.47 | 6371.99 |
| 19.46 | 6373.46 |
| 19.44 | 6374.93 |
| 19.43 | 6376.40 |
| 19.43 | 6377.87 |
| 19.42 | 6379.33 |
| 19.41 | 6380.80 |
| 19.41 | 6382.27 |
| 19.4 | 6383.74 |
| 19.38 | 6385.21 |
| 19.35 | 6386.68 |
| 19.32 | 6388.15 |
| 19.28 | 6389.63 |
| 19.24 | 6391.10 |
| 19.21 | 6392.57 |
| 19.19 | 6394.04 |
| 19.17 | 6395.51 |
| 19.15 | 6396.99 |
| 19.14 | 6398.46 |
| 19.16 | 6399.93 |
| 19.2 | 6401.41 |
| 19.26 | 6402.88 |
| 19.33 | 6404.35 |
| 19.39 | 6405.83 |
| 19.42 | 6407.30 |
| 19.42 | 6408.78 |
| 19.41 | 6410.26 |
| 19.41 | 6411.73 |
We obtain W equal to 19.43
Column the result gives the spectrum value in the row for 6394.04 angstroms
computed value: 19.19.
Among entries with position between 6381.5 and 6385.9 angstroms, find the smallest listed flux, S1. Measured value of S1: 19.38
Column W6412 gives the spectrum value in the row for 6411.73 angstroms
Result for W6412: 19.41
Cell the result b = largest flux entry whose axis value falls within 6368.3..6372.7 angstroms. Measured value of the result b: 19.47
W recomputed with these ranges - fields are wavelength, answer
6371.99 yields 19.47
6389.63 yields 19.28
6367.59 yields 19.45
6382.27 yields 19.41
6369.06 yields 19.47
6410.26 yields 19.41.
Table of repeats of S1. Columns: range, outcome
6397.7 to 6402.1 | 19.14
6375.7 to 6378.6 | 19.43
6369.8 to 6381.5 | 19.41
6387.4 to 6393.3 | 19.21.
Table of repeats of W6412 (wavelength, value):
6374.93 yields 19.44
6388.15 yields 19.32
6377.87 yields 19.43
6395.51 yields 19.17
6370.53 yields 19.47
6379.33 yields 19.42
